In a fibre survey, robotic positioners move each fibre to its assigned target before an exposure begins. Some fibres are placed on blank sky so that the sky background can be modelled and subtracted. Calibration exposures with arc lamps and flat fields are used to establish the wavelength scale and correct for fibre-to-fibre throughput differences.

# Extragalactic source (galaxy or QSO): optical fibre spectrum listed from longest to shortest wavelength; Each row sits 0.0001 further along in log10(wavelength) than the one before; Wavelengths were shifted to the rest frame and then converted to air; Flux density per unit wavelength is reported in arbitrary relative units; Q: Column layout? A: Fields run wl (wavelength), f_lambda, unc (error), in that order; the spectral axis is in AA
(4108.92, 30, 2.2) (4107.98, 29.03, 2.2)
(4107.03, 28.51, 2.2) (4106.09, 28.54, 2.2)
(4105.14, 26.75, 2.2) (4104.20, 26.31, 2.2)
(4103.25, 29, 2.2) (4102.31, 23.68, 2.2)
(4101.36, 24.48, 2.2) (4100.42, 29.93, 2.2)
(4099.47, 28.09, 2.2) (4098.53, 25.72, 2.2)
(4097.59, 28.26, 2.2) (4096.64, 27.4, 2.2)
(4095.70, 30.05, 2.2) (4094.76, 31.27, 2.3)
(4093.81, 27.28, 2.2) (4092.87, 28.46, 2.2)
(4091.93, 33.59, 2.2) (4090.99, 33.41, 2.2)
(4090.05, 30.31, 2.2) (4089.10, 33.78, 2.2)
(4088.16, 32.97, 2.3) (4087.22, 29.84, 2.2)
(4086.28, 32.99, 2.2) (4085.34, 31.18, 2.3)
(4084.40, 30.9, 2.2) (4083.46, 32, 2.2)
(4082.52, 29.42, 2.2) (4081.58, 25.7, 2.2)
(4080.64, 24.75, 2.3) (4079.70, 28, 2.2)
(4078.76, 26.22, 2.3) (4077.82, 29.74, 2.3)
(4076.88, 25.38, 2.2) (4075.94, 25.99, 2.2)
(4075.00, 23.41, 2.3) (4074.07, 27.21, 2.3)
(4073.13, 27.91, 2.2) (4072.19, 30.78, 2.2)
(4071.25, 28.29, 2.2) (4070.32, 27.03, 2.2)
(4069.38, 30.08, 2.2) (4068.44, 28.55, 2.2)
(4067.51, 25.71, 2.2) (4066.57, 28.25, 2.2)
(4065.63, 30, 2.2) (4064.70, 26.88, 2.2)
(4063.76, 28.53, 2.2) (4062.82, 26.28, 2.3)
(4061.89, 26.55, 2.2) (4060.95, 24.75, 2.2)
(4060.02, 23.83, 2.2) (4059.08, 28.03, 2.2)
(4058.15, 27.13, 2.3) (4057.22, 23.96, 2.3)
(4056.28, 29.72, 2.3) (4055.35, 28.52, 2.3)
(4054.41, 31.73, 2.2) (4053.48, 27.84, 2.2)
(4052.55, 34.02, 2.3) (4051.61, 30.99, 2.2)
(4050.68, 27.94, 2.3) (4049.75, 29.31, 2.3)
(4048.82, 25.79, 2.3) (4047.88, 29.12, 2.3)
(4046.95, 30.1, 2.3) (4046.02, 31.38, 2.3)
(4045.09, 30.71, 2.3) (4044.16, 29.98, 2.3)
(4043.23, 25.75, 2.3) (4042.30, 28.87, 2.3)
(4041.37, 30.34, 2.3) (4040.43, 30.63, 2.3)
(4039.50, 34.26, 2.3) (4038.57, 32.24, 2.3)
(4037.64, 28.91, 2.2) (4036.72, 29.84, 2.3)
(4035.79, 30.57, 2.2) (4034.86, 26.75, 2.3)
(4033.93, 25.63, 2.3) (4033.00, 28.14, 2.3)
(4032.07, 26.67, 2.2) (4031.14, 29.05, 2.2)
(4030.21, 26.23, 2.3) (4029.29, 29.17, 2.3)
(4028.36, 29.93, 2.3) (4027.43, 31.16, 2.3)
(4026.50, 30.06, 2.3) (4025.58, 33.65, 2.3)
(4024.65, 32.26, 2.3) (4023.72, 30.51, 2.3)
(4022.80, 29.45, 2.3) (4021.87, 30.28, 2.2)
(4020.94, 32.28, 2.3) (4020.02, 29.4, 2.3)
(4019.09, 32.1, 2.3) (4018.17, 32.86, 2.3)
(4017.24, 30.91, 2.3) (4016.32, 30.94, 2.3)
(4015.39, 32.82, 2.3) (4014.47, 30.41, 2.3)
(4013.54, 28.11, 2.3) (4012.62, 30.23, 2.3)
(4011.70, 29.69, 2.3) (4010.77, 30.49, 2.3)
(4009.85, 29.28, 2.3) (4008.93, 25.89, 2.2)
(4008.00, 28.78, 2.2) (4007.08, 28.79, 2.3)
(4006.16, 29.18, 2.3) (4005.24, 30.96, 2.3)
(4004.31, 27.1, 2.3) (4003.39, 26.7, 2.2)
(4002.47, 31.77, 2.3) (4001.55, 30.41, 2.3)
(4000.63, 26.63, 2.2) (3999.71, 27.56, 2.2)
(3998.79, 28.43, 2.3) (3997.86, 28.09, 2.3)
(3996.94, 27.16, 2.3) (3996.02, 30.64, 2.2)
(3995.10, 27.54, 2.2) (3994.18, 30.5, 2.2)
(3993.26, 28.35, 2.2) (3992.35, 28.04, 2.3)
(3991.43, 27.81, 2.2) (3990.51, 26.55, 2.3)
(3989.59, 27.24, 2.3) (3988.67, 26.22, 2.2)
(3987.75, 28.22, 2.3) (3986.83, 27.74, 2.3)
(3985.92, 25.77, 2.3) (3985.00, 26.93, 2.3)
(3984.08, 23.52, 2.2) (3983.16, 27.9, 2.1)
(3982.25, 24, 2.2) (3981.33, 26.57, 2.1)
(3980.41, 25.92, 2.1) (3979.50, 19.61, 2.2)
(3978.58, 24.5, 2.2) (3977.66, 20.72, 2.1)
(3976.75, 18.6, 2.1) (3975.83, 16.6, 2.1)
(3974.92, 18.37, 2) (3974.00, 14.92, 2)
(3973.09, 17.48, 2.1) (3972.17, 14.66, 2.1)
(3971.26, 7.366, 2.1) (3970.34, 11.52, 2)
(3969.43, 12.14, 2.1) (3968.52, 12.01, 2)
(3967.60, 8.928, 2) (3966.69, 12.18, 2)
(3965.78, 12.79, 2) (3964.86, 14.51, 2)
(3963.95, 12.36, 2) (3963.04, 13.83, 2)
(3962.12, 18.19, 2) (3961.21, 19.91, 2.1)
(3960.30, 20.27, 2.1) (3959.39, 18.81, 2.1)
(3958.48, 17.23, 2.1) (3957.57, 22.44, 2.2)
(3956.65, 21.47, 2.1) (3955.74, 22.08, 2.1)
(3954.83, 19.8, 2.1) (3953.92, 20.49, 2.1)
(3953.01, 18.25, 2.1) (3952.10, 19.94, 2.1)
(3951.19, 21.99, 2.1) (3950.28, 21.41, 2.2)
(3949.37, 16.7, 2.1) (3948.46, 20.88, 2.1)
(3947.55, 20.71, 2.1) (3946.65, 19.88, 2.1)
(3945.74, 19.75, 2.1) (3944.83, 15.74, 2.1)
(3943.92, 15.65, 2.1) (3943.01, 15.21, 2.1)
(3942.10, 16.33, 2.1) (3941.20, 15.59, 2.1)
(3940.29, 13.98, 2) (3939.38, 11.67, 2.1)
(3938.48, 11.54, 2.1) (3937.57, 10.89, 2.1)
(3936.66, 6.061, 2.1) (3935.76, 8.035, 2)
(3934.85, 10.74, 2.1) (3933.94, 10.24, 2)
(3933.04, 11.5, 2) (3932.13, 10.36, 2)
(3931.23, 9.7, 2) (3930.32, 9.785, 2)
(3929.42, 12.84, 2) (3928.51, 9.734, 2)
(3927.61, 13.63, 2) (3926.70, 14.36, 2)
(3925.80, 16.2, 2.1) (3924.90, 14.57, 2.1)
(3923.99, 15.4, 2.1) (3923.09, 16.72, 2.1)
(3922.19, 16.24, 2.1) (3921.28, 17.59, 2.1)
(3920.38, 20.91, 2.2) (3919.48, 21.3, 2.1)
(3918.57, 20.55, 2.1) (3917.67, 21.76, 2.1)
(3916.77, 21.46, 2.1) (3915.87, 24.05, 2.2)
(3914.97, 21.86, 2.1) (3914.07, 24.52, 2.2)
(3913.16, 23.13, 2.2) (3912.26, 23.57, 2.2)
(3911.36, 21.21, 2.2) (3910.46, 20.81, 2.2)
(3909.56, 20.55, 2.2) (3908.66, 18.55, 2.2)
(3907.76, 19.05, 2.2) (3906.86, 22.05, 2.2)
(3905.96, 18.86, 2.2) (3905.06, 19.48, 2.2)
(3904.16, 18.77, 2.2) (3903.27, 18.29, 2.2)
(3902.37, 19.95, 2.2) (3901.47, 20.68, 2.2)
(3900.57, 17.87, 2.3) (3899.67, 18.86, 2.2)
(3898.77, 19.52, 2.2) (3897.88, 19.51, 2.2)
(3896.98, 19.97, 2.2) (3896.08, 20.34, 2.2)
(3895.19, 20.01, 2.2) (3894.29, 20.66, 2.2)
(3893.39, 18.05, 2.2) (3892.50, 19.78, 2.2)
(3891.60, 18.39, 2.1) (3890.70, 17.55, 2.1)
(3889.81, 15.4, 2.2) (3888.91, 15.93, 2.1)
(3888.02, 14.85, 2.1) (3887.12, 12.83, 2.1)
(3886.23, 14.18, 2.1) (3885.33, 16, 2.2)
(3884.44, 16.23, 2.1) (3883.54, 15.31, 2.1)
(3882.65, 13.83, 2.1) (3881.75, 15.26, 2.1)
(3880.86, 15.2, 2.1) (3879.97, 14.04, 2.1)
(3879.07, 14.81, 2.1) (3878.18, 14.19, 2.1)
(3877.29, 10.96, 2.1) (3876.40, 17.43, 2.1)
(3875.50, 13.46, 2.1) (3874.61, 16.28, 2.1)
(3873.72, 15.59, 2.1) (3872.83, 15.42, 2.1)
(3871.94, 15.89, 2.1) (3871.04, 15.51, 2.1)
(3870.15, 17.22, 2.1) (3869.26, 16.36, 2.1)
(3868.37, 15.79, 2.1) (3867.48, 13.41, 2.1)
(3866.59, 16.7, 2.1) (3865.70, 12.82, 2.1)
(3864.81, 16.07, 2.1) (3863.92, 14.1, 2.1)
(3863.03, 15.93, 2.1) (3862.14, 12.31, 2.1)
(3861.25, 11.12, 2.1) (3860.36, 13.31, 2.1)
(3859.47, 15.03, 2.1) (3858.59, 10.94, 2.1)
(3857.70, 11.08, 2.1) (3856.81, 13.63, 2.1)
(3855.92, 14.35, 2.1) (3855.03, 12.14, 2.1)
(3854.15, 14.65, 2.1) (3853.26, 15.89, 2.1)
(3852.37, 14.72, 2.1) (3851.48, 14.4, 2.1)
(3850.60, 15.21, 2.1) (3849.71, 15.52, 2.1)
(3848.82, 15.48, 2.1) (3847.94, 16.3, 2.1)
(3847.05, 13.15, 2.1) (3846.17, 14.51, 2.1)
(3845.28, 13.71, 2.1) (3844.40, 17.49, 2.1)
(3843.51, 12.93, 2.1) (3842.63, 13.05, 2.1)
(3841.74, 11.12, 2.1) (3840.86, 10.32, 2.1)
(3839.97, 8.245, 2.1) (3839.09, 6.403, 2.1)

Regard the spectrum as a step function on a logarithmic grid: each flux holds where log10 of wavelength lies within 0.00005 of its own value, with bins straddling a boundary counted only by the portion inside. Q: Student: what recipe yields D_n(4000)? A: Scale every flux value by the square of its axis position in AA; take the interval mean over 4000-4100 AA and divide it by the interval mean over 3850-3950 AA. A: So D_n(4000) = 1.94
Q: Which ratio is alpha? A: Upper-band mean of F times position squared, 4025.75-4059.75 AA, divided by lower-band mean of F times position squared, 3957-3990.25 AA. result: 1.57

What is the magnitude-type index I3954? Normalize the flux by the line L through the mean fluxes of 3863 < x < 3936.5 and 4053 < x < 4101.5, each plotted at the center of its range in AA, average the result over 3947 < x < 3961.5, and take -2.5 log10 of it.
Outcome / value 0.01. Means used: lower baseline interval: 16.7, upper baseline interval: 28.5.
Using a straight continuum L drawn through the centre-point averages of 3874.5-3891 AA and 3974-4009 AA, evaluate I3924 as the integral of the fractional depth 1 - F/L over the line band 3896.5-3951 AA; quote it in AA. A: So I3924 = 5.0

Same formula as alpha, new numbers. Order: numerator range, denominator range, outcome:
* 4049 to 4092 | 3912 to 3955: 1.86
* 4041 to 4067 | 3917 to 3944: 2.16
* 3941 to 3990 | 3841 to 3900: 1.31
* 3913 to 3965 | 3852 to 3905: 1.09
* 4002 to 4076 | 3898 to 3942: 1.84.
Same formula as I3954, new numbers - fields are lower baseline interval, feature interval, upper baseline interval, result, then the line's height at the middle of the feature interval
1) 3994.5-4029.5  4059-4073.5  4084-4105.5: 0.07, 29.5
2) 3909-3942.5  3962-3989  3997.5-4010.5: 0.28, 24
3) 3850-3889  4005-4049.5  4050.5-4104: -0.19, 25.1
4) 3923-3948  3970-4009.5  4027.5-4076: -0.21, 20.4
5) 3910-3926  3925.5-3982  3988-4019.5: 0.44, 23.9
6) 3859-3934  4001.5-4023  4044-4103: -0.22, 24.5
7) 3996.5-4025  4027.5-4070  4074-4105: 0.02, 29.2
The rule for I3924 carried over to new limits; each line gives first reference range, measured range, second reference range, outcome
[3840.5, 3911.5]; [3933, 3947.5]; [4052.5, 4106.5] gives 4.6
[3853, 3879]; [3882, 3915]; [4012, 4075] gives -3.1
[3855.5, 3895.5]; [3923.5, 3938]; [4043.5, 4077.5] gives 5.7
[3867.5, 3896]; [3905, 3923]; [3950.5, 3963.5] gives -3.4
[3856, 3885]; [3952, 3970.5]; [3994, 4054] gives 5.3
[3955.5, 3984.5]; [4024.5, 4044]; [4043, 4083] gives -3.7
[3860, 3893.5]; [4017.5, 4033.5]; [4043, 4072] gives -2.6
